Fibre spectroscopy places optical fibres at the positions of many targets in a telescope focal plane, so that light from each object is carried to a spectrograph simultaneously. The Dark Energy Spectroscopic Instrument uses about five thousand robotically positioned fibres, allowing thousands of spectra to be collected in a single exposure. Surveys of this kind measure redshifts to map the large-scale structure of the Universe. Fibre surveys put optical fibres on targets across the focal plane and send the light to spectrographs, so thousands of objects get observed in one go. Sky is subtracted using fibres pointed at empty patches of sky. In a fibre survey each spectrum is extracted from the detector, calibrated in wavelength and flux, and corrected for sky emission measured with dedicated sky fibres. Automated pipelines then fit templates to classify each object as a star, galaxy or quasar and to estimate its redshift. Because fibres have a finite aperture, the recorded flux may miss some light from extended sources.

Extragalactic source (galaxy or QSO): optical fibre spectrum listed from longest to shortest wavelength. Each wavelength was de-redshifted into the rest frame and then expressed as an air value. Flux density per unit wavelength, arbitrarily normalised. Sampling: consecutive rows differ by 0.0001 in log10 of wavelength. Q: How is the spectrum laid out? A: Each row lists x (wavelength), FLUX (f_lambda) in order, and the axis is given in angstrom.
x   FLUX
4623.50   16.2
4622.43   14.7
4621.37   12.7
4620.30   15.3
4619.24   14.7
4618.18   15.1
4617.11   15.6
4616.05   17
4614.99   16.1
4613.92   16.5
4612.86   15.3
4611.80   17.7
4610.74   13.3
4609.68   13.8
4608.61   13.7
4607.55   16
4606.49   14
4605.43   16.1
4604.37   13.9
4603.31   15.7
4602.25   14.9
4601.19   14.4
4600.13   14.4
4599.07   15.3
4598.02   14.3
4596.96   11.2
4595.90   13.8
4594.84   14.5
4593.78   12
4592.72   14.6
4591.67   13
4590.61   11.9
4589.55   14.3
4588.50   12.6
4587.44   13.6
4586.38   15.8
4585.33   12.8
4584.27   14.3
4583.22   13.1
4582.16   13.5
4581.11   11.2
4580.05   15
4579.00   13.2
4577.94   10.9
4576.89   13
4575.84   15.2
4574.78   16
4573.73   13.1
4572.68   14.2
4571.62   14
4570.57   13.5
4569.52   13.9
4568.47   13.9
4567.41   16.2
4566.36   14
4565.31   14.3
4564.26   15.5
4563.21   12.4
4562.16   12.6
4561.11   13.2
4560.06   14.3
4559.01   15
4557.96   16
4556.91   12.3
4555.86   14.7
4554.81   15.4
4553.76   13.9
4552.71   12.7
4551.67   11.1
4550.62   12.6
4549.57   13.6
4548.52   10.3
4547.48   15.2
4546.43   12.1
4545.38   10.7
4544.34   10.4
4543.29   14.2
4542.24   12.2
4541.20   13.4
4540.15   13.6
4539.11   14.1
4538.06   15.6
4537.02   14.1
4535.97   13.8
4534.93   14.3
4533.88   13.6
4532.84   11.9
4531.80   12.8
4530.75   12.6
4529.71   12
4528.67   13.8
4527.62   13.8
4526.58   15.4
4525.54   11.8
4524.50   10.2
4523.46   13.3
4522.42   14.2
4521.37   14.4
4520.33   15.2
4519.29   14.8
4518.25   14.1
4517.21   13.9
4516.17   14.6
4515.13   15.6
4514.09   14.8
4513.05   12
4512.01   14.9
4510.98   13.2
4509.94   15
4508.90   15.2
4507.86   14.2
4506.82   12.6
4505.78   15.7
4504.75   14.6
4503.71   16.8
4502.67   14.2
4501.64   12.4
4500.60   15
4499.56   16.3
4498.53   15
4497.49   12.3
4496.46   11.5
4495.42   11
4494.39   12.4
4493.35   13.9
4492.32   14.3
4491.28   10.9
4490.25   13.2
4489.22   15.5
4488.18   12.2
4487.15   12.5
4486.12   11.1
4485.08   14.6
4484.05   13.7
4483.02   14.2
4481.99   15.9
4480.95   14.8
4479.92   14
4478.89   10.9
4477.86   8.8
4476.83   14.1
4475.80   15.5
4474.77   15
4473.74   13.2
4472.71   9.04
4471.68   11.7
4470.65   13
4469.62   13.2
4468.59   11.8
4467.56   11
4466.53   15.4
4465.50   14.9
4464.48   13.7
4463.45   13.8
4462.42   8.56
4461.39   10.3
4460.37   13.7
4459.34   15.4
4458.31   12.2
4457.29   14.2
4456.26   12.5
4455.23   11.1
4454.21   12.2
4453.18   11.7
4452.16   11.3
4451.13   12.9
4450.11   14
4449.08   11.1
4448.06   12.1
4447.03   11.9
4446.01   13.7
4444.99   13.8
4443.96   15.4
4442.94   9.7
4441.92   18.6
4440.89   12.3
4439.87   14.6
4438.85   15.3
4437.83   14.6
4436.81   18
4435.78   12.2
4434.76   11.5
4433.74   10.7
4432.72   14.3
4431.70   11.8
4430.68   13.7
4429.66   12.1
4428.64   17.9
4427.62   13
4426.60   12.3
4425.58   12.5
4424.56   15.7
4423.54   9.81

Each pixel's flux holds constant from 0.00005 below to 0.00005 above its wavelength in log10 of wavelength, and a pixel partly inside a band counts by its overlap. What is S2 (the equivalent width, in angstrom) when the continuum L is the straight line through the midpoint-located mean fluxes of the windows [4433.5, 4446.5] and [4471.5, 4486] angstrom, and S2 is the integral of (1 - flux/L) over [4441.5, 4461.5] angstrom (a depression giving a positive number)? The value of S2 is 1.2 angstrom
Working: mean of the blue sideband 13.9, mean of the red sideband 13.2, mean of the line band 12.9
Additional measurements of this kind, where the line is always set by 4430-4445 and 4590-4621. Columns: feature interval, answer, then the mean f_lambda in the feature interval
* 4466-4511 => 1.9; 13.4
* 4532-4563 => 2.1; 13.3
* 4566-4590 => 1.1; 13.8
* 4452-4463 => 1.4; 12.1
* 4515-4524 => -0.1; 14.4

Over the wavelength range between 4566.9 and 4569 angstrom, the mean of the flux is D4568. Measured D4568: 15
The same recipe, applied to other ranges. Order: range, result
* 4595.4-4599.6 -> 13.7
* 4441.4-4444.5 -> 14.5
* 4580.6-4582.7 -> 12.4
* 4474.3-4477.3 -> 14.9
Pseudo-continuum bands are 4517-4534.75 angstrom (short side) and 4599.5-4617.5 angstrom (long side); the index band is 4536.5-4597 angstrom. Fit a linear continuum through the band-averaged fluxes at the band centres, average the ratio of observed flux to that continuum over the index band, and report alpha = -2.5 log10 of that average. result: 0.06 mag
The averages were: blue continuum 13.4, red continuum 15.2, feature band 13.5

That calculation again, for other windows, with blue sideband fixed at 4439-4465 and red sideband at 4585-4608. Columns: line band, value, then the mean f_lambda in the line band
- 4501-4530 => -0.05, 14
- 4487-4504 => -0.02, 13.5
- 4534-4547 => 0.03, 13.2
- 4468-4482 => 0.02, 12.8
